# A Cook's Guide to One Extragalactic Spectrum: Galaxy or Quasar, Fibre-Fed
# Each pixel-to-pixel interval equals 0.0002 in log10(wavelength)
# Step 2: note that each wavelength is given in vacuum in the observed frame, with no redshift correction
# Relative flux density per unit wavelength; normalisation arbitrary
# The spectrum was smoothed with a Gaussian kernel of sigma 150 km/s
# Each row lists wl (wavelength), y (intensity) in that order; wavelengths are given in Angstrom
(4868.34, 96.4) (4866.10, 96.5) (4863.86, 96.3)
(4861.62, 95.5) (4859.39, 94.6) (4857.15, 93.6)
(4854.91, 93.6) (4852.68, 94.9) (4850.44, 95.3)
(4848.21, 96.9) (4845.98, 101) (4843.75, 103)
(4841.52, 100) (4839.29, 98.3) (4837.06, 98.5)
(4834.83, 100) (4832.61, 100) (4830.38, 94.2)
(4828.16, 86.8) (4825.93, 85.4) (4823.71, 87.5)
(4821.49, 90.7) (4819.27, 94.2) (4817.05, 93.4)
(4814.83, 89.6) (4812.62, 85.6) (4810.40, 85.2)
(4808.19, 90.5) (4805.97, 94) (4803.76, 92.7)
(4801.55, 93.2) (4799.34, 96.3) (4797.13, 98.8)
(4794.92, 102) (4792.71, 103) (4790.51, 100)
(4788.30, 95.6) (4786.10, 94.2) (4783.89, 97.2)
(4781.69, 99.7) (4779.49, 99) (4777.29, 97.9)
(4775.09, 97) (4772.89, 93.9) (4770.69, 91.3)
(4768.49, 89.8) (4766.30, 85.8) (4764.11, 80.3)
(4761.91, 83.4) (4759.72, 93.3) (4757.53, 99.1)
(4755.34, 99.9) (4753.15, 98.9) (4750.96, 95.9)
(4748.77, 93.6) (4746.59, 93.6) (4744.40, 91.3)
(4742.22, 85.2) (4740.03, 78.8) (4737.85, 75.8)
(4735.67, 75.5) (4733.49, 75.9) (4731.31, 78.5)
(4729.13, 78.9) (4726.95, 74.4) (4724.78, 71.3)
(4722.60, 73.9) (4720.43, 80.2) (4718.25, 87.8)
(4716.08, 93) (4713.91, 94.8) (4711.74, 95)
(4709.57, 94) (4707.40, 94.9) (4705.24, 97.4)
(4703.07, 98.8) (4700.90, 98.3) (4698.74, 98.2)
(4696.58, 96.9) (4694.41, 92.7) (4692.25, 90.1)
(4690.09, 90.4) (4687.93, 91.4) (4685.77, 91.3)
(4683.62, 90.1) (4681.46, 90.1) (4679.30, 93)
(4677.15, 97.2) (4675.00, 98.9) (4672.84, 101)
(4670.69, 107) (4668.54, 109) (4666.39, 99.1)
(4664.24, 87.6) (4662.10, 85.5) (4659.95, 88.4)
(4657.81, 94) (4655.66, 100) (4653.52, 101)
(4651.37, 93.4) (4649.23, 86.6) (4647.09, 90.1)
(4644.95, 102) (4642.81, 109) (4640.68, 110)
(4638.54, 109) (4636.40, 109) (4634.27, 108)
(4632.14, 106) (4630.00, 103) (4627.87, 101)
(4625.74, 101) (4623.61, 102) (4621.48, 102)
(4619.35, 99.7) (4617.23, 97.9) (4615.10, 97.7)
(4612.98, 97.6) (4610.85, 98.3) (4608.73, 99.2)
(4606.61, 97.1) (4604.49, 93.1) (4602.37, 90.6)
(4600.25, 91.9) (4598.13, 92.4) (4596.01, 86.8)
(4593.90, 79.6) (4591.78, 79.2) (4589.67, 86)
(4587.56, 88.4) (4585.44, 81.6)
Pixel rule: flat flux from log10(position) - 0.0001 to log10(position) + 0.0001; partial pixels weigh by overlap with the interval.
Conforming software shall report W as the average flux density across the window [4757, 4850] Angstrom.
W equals 94.2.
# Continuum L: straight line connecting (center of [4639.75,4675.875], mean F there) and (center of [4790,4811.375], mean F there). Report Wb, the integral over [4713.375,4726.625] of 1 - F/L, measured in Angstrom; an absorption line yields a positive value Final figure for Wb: 2.0 Angstrom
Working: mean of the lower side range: 97.7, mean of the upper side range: 95.5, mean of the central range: 82.5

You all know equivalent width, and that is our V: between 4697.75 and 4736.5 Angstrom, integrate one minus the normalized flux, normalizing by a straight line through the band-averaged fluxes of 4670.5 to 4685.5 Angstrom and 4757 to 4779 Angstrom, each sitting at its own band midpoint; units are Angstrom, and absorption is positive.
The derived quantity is 2.95 Angstrom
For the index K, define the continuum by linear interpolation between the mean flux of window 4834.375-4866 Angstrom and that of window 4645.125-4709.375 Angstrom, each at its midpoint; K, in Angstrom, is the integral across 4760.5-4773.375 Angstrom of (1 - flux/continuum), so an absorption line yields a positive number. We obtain 1.2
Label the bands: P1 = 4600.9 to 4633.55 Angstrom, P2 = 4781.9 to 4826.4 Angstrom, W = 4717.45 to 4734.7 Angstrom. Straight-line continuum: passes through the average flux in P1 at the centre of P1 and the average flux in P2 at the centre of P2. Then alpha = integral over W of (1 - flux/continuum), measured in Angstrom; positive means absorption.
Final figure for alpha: 3.3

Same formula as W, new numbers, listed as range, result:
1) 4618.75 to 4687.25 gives 98.8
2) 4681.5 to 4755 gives 88.5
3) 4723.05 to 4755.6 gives 83.9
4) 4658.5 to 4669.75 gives 94.1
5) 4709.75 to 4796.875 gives 89.8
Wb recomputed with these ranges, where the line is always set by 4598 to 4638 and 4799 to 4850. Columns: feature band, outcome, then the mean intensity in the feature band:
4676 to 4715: 1.31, 94.2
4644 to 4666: 1.25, 93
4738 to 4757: 0.87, 91.5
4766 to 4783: 0.08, 94.8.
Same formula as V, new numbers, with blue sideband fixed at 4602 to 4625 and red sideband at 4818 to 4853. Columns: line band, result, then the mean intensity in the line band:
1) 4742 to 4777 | 1.4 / 92.3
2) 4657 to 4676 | 0.1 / 96.8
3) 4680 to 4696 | 1.0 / 91.1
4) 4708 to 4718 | 0.3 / 93.7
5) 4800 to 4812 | 0.6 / 91.1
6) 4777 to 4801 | -0.6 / 98.4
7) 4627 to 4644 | -1.6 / 107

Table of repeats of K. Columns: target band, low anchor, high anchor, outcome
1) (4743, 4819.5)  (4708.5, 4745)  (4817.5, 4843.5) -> -4.5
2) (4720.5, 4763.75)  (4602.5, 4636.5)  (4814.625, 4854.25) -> 5.5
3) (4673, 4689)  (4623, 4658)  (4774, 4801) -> 1.1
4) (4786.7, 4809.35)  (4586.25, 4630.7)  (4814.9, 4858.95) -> -0.4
